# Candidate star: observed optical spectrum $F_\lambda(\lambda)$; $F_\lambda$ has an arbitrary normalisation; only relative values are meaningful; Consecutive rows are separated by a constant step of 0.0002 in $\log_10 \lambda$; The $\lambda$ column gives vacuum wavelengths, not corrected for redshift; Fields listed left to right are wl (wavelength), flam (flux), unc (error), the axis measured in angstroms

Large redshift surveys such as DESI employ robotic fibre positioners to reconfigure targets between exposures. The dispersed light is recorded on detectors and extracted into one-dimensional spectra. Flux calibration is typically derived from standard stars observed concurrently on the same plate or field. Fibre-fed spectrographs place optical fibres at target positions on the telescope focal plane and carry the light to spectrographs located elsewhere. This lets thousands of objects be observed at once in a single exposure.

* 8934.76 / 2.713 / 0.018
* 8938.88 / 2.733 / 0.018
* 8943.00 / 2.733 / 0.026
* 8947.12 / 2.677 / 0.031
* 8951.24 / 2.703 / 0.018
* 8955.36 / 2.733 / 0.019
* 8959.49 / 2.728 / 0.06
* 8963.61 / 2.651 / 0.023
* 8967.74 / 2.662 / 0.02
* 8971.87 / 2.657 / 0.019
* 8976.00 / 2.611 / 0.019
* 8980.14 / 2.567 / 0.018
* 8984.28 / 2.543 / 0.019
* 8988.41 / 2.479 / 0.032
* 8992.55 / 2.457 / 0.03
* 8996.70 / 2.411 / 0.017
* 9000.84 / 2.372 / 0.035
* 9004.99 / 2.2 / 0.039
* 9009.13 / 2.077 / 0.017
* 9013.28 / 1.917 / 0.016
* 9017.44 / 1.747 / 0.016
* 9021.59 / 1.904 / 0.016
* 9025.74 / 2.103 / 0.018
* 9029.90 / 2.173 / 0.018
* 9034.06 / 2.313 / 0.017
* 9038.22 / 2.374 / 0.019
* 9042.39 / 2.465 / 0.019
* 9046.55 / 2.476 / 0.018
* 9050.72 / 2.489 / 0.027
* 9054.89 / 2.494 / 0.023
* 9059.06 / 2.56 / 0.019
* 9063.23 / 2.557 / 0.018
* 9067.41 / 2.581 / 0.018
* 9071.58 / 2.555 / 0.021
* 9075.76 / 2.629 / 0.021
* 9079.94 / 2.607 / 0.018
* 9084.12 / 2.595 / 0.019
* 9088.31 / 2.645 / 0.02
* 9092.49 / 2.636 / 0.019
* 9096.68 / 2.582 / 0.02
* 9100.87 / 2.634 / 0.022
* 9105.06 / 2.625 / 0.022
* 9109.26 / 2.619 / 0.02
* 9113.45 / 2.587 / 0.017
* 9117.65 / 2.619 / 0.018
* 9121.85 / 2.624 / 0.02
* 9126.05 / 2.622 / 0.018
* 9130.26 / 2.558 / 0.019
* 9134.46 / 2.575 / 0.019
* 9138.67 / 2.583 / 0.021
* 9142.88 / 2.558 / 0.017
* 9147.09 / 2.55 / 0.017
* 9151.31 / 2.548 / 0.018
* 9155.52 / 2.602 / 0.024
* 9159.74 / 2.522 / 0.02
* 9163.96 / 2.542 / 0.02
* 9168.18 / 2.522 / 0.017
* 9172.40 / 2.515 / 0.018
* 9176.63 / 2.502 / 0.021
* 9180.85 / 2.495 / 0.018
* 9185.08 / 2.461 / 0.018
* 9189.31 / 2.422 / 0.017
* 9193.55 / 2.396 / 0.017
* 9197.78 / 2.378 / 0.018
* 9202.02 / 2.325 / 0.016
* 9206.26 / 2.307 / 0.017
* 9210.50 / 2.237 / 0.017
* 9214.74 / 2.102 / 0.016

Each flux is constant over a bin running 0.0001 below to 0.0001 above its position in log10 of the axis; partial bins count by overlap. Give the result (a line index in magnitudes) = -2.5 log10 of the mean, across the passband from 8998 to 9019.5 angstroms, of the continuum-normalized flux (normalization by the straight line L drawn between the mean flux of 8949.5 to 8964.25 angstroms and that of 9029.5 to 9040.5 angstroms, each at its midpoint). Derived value 0.18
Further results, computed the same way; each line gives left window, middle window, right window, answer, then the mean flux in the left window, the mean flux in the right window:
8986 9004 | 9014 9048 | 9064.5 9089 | 0.149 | 2.42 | 2.6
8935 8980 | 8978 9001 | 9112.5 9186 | 0.077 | 2.68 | 2.56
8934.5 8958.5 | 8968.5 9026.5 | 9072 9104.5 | 0.166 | 2.72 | 2.62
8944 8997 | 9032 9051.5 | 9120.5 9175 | 0.076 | 2.61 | 2.56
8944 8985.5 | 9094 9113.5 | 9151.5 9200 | -0.028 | 2.66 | 2.49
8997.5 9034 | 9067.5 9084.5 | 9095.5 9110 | -0.061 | 2.09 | 2.62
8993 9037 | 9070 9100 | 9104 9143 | -0.075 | 2.14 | 2.6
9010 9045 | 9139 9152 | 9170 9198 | -0.079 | 2.13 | 2.46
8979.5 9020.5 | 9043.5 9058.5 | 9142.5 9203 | -0.075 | 2.26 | 2.49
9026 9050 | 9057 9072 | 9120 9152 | -0.068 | 2.35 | 2.58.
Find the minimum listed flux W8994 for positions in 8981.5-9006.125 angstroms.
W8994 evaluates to 2.2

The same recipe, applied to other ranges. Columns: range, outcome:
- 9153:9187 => 2.461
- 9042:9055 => 2.465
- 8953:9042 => 1.747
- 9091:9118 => 2.582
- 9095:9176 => 2.515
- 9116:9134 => 2.558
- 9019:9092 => 1.904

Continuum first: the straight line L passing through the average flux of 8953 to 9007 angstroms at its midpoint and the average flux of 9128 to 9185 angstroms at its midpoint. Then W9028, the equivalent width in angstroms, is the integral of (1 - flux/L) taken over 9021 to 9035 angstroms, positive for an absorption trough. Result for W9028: 2.3 angstroms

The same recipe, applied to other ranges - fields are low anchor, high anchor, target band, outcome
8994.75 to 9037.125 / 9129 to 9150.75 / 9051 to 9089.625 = -4.27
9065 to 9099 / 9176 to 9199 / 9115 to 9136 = -0.52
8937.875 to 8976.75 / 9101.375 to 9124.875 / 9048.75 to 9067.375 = 0.78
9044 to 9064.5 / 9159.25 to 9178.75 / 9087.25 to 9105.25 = -0.77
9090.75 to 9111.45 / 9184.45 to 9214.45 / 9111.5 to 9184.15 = -2.13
